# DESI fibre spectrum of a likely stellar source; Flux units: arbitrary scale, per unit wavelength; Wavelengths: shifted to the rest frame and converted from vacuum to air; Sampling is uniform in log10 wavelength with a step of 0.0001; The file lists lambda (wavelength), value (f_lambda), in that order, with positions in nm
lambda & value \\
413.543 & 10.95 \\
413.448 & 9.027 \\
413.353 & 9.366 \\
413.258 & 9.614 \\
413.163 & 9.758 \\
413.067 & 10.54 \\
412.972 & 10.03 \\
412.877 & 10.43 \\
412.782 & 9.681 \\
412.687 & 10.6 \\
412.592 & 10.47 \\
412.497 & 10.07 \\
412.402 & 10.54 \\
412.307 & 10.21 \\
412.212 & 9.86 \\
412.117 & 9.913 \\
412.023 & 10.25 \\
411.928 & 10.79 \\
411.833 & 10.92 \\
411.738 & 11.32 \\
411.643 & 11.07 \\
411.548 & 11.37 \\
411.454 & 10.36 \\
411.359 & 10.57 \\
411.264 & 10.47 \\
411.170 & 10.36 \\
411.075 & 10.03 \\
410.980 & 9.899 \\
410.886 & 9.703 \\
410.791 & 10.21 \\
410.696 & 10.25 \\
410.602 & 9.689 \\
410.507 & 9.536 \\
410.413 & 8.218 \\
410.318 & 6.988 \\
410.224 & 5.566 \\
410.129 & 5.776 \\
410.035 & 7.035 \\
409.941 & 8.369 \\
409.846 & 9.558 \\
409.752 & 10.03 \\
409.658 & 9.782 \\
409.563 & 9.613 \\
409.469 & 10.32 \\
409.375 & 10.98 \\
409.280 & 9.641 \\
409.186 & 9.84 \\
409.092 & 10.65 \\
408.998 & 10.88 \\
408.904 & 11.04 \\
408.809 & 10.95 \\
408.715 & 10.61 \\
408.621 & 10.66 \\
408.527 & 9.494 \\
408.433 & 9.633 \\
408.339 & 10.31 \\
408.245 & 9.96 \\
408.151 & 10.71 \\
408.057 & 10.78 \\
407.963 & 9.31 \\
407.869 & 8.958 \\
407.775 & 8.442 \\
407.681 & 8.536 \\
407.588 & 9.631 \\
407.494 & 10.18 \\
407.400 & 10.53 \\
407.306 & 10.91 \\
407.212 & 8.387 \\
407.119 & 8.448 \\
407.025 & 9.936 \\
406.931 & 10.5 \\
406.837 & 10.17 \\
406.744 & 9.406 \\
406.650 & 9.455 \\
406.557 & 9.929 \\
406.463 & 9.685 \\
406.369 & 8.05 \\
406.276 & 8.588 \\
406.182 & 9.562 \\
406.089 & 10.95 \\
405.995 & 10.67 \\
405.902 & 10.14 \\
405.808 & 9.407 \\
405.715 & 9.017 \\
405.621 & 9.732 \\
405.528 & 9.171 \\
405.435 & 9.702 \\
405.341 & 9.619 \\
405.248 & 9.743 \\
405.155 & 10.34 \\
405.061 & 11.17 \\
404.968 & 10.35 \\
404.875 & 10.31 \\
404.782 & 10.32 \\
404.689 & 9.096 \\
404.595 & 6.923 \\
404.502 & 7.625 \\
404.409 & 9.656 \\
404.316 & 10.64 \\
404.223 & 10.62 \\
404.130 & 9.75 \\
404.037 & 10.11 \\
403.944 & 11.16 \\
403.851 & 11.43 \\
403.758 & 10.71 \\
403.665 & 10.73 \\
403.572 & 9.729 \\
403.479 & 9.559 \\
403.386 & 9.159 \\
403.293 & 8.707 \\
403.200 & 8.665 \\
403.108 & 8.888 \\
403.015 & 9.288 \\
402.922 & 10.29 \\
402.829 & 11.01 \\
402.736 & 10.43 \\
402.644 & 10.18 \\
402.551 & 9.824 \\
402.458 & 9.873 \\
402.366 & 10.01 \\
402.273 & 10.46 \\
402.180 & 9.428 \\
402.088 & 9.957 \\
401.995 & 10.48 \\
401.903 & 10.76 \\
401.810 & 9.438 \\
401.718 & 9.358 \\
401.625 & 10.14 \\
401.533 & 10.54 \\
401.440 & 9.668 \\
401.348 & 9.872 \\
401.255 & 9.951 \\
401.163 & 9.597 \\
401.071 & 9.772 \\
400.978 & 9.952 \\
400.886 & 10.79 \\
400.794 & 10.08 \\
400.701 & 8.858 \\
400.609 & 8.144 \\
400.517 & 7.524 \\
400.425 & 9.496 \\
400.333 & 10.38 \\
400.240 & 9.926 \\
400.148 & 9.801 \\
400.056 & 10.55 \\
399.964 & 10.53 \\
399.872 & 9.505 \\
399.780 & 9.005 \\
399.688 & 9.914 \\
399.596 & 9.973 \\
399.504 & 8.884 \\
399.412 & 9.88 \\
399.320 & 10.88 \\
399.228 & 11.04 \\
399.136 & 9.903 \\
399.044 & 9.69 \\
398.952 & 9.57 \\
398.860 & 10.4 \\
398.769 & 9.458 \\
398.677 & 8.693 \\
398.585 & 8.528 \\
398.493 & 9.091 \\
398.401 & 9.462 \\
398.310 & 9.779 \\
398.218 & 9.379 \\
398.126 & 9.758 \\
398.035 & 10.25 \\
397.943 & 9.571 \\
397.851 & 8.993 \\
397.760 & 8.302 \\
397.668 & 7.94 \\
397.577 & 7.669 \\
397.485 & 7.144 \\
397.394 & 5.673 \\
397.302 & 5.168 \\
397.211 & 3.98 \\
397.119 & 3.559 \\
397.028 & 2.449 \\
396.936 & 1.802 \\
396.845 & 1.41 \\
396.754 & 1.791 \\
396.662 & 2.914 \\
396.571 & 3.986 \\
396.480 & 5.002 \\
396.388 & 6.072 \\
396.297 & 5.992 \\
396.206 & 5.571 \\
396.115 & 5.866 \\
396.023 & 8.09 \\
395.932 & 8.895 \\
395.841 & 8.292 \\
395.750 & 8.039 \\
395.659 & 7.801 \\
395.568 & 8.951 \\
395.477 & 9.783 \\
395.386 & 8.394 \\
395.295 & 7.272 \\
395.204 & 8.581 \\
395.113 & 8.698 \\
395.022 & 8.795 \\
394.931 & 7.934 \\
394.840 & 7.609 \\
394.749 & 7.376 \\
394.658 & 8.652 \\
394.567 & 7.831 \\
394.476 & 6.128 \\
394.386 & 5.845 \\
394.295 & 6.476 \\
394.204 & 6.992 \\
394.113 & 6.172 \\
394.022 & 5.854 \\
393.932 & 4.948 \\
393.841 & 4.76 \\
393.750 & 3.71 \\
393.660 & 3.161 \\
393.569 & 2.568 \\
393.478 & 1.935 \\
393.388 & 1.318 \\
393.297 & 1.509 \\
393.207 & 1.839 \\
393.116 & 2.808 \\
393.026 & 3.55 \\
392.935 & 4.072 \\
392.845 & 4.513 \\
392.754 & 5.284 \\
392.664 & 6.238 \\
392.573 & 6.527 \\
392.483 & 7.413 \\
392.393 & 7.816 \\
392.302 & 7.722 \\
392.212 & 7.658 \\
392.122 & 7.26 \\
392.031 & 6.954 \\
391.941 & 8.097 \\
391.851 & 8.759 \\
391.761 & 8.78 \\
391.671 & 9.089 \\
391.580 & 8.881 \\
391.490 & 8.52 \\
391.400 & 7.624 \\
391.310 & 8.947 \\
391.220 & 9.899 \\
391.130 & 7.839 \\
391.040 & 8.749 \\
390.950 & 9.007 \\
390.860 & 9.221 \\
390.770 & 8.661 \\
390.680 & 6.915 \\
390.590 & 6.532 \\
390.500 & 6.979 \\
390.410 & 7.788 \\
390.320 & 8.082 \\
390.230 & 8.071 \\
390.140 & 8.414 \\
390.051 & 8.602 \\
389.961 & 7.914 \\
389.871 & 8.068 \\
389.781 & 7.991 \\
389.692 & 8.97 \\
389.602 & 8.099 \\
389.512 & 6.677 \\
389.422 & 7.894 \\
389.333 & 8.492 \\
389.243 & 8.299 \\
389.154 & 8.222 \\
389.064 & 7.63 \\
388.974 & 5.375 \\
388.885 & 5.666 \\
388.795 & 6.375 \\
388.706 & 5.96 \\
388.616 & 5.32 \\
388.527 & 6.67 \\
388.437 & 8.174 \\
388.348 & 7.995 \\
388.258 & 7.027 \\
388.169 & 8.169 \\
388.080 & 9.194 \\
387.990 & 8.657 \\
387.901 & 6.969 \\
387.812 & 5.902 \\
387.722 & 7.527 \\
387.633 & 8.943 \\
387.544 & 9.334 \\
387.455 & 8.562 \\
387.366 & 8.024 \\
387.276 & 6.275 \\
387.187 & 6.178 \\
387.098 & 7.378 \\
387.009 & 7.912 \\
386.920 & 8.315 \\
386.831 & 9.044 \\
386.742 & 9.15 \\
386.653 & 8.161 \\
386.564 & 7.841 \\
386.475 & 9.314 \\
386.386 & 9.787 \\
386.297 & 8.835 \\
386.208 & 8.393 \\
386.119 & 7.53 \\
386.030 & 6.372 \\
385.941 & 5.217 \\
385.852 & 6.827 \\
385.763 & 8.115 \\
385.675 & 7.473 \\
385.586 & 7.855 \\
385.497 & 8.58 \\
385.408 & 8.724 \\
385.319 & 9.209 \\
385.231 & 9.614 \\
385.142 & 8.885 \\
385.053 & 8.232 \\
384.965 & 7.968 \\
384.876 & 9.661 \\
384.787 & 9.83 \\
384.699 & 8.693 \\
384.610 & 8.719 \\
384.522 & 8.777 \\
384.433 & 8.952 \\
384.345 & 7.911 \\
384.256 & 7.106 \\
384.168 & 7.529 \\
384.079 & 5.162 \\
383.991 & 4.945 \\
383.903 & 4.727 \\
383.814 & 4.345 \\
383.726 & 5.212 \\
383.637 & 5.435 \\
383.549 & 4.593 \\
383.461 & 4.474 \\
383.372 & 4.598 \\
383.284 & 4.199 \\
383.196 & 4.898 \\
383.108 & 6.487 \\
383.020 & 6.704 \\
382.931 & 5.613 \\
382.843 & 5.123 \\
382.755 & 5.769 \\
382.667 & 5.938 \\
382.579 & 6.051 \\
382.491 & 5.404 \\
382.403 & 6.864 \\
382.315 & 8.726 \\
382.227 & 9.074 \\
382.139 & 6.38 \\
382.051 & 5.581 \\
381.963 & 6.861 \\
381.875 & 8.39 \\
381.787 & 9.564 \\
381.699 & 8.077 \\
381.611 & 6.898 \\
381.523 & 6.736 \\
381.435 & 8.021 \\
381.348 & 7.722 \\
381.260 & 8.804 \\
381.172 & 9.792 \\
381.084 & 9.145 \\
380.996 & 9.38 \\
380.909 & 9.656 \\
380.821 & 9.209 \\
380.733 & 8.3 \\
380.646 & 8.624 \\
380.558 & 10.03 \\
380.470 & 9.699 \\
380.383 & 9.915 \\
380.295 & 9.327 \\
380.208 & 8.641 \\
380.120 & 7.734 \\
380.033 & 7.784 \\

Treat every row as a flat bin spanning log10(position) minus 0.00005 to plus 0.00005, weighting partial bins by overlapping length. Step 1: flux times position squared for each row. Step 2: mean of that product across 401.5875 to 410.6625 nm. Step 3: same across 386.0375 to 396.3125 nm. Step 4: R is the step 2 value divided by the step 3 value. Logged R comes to 1.44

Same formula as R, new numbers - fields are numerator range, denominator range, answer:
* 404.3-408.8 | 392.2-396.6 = 1.68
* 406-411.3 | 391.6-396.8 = 1.66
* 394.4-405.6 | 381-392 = 1.24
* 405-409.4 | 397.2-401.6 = 1.11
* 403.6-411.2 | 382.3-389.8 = 1.47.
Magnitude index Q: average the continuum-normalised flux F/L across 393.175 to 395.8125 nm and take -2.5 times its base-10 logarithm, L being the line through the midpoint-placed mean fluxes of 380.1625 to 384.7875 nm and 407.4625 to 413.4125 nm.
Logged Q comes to 0.33 mag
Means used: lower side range 7.27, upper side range 9.85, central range 6.21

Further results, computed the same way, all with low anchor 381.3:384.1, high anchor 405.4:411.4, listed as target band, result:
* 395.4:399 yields 0.15 mag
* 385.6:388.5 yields -0.16 mag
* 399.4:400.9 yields -0.13 mag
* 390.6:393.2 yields 0.02 mag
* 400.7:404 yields -0.13 mag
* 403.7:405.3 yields -0.10 mag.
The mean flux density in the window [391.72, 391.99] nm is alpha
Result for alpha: 8.54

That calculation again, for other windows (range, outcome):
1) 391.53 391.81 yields 8.9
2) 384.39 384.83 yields 9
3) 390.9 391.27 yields 8.89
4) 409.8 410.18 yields 7.65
